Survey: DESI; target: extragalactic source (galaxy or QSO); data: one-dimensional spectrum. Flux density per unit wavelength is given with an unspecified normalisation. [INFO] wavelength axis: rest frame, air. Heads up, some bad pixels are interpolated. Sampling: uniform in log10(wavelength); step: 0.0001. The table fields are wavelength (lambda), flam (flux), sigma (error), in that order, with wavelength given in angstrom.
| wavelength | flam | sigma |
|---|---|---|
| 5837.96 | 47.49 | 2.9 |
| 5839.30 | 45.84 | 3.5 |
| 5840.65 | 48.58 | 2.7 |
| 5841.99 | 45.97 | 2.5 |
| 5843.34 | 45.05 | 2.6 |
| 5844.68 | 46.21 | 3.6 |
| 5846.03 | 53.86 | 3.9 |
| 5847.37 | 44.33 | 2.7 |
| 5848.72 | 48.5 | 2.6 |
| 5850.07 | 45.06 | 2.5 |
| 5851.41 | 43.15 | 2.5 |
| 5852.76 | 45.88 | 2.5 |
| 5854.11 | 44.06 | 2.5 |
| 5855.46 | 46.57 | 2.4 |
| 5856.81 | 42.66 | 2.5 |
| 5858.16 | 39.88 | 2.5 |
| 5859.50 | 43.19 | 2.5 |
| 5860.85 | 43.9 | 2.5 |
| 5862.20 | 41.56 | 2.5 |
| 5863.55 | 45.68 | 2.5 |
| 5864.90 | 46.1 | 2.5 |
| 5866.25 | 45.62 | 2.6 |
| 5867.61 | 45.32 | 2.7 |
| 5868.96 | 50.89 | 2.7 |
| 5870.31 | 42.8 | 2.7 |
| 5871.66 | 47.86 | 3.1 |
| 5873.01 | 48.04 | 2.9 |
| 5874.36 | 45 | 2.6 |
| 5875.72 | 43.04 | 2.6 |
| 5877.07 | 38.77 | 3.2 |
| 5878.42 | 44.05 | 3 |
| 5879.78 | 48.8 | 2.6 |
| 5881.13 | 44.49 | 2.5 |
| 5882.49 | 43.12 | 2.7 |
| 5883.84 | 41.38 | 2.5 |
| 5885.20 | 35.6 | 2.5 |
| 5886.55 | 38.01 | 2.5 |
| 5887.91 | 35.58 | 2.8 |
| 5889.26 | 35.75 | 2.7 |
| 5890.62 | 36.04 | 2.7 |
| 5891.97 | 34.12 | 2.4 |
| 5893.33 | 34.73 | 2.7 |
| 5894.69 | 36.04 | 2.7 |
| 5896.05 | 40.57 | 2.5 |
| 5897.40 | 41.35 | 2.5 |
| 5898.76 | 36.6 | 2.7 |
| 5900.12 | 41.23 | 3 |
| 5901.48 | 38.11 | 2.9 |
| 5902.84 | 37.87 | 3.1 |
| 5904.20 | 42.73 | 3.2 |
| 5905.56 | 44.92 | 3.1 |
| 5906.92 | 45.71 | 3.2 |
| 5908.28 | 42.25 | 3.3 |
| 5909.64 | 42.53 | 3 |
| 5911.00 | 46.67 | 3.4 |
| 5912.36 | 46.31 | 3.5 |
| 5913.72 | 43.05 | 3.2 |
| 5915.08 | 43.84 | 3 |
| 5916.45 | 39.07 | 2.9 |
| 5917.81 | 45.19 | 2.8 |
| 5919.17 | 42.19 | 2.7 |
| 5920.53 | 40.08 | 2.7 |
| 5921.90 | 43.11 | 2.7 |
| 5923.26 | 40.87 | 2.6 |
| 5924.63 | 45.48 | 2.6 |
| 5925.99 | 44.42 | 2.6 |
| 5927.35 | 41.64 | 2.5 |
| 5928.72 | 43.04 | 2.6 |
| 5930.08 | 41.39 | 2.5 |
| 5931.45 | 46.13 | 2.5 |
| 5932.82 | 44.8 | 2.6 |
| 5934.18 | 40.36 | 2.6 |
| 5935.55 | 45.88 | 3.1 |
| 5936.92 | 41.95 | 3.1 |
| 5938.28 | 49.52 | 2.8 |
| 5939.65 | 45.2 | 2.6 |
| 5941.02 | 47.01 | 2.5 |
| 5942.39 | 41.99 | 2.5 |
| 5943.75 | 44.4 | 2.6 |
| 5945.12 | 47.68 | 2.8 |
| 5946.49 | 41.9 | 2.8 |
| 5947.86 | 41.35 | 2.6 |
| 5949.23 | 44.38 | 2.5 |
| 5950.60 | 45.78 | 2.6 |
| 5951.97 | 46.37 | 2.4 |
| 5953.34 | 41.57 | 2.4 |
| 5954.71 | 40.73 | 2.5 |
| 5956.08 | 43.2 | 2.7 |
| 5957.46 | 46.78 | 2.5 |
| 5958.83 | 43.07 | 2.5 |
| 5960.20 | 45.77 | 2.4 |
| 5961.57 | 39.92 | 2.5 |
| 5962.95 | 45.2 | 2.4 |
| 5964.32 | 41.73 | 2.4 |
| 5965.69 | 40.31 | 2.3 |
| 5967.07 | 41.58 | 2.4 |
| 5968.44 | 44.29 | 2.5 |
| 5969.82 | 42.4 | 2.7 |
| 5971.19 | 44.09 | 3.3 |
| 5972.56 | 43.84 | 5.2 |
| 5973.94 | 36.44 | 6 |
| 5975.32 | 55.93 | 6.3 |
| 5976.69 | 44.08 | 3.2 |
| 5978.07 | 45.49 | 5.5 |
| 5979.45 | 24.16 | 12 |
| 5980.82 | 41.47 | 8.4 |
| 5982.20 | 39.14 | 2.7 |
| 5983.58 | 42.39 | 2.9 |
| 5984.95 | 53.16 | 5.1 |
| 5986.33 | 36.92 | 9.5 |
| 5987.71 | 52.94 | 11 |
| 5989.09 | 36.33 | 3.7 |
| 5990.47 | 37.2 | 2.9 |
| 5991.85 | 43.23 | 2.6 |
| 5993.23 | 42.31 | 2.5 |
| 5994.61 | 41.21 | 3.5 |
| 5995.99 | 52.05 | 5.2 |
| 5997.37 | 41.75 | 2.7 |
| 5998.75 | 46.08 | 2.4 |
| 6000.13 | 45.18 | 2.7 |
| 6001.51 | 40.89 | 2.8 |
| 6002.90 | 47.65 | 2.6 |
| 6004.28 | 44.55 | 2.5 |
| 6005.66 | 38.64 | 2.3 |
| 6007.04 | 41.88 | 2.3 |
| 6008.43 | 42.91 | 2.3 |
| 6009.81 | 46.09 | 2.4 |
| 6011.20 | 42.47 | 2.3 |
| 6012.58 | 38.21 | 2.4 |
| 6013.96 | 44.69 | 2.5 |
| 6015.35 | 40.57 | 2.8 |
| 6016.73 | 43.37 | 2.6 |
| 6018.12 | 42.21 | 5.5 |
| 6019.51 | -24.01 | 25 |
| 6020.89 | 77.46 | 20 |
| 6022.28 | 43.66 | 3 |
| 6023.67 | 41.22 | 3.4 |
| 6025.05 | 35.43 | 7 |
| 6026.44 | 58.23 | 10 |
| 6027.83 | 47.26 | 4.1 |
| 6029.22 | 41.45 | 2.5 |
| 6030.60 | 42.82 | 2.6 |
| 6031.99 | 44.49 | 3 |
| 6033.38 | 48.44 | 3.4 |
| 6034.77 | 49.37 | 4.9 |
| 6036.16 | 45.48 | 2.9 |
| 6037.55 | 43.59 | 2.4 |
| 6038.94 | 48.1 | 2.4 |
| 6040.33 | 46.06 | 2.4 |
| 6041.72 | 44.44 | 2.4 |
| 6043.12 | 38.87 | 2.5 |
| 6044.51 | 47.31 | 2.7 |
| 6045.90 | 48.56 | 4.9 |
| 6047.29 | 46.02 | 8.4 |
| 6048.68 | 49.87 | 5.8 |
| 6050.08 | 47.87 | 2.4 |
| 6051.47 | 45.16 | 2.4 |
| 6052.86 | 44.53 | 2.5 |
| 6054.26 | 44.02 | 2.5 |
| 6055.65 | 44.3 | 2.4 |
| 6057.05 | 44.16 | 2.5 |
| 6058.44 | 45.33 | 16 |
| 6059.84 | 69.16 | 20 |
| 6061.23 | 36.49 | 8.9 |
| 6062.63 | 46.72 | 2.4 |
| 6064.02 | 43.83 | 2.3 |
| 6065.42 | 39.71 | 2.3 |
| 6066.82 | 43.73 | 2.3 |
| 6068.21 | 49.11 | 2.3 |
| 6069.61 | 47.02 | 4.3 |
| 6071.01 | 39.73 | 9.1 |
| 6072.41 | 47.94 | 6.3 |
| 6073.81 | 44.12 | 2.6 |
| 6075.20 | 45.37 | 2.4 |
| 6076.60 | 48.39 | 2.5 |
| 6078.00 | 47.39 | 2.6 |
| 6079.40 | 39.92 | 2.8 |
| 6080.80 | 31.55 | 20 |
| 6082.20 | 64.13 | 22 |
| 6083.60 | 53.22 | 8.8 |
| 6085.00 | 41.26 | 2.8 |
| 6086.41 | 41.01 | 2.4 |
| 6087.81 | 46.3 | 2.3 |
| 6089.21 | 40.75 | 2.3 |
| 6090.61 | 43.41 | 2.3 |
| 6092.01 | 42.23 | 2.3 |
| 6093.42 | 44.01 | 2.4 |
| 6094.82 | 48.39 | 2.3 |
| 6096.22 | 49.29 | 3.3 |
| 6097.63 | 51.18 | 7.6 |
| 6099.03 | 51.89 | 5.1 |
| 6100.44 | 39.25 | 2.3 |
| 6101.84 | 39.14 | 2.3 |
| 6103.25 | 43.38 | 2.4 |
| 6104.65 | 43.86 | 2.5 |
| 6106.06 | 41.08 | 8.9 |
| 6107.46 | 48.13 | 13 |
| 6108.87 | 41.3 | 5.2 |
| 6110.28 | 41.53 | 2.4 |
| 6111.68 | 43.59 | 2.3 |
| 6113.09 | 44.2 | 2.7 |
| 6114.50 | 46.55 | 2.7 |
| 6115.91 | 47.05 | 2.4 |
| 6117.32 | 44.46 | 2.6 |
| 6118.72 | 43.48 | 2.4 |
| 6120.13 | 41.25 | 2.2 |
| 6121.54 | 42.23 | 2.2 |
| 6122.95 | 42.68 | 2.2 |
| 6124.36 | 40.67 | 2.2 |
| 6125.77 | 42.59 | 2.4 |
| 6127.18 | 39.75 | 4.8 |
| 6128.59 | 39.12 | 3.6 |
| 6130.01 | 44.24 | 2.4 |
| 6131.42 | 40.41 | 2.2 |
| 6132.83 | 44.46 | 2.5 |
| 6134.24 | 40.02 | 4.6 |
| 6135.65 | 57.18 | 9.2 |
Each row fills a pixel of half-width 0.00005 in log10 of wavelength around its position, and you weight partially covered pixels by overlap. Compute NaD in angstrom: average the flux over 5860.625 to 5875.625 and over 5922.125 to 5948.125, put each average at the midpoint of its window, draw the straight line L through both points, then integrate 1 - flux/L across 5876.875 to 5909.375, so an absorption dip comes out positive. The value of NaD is 3.7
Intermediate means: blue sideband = 45.6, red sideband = 44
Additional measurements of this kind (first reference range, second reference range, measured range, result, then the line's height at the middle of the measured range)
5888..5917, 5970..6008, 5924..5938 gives -0.8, 41.2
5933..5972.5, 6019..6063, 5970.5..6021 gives 3.2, 44.4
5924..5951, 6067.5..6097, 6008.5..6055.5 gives 1.4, 45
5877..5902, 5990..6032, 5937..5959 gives -2.0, 40.7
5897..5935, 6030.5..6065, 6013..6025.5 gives 1.9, 45.4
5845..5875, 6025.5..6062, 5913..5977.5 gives 3.3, 45.9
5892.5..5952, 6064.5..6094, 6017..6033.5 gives 1.0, 44.1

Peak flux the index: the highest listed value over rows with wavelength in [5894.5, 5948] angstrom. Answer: 49.52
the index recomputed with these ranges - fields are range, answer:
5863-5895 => 50.89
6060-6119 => 64.13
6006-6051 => 77.46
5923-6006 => 55.93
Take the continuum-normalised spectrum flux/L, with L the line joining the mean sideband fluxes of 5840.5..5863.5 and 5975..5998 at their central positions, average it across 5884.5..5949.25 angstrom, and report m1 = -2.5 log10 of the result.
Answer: 0.05 mag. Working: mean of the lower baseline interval 45.1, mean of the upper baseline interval 42.7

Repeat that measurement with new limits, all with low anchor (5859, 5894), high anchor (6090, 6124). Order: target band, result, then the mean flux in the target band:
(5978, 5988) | 0.05 mag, 41.3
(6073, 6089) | -0.04 mag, 45.6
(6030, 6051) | -0.06 mag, 46.1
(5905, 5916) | -0.04 mag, 44.3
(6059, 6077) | -0.05 mag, 46.2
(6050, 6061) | -0.09 mag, 47.6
